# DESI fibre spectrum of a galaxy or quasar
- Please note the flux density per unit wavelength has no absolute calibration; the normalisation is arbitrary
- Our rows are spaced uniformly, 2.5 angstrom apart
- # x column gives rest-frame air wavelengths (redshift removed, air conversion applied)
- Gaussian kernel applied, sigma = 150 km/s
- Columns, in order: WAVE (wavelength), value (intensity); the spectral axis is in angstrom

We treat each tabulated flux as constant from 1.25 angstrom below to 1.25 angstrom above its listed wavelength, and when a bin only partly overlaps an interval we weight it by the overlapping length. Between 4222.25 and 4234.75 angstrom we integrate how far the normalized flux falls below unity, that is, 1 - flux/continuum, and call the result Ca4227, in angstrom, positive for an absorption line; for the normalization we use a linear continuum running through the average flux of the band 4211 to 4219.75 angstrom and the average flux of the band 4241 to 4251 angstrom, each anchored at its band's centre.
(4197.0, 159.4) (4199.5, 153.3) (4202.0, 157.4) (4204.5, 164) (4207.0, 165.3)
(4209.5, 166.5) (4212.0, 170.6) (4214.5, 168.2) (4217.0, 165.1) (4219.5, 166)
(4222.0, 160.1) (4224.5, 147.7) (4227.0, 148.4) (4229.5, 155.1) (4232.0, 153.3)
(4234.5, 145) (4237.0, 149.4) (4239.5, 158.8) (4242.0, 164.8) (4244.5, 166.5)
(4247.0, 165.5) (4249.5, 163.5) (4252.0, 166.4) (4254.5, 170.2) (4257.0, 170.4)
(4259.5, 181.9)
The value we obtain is 1.2 angstrom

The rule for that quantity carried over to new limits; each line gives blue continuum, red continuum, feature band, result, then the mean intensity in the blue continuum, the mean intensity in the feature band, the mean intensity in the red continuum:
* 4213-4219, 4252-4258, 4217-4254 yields 2.1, 167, 158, 169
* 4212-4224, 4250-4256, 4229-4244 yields 1.0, 164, 155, 168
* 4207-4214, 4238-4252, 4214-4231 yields 0.9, 168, 158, 164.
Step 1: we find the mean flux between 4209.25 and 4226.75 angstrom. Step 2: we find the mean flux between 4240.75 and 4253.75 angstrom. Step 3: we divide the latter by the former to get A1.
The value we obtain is 1.0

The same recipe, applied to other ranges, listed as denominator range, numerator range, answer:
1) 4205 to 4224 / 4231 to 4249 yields 0.96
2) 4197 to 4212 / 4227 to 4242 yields 0.95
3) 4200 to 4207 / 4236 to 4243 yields 0.98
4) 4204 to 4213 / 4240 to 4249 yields 0.99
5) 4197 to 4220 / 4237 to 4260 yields 1.01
